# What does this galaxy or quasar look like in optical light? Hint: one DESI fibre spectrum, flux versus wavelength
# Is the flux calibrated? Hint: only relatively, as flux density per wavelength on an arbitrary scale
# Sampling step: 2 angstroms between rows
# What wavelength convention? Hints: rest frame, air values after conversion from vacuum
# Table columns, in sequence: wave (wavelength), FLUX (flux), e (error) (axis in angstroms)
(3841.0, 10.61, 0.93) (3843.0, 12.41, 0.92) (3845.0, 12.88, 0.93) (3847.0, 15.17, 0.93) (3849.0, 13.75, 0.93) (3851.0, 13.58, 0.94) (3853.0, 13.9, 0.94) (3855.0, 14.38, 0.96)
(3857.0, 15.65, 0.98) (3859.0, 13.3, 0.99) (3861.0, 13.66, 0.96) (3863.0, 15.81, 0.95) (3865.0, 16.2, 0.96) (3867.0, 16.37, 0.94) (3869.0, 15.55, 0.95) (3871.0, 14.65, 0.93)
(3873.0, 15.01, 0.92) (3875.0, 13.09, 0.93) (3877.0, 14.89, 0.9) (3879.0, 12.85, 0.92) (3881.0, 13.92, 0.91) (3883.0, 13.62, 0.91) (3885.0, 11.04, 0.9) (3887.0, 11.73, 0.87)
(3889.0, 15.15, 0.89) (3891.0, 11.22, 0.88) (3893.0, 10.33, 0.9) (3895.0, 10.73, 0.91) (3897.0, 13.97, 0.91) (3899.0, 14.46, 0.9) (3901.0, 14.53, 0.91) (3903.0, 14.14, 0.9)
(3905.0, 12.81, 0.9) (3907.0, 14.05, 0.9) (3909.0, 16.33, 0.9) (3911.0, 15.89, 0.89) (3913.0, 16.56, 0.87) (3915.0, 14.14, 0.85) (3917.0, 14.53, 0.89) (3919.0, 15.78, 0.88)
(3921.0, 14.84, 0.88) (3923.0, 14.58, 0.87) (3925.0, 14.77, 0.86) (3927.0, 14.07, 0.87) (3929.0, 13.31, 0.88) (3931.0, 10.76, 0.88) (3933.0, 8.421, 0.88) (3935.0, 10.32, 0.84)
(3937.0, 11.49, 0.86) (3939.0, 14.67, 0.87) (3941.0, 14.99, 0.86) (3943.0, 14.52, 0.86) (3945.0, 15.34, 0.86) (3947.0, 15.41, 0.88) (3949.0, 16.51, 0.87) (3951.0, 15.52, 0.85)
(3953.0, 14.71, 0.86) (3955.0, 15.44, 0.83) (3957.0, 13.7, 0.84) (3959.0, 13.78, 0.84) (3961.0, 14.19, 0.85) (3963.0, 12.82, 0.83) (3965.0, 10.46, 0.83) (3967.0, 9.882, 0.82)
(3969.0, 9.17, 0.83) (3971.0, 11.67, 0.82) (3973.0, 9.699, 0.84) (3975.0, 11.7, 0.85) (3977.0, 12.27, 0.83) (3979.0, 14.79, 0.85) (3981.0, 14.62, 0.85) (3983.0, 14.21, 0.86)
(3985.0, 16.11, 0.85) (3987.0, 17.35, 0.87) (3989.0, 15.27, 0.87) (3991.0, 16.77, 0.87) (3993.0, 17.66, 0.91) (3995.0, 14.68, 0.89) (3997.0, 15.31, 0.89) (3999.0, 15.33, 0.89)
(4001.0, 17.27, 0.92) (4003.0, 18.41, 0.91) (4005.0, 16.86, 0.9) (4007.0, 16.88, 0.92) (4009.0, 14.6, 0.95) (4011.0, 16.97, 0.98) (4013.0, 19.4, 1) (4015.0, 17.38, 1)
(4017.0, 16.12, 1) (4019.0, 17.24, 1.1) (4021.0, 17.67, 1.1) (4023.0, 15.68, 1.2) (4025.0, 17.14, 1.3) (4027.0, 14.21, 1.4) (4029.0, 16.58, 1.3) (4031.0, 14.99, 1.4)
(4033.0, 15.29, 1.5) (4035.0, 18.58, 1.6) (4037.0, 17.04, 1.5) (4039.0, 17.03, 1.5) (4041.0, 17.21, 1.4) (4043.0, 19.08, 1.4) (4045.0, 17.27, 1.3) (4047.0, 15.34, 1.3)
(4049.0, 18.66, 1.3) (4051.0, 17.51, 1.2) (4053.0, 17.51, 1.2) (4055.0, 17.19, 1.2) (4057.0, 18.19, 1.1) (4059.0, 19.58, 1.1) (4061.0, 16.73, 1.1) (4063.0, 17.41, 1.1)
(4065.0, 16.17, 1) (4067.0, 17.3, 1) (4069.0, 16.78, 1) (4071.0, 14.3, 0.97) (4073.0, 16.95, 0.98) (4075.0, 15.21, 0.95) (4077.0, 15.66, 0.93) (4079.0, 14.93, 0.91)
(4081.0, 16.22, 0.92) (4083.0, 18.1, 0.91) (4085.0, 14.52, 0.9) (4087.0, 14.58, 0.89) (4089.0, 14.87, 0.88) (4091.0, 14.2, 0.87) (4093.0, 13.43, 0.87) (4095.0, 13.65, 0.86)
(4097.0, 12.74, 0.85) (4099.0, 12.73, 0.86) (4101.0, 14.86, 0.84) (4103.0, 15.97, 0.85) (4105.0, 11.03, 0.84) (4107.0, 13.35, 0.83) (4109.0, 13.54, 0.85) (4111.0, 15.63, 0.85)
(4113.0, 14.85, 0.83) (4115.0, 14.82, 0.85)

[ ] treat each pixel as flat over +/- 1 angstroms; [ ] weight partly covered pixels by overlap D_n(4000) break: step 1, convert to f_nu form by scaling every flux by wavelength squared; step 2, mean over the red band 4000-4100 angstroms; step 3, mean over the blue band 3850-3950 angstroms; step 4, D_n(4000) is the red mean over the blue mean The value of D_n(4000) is 1.27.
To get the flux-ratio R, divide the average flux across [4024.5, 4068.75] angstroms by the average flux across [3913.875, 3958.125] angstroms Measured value 1.2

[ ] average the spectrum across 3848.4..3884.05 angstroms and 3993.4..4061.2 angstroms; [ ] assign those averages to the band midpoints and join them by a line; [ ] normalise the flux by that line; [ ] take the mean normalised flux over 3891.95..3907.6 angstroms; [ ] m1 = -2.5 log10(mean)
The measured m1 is 0.15 mag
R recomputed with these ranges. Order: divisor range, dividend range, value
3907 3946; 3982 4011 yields 1.16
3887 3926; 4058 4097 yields 1.12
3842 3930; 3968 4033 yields 1.10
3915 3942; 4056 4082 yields 1.25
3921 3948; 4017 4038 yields 1.23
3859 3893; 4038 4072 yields 1.24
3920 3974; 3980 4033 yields 1.24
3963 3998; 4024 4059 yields 1.25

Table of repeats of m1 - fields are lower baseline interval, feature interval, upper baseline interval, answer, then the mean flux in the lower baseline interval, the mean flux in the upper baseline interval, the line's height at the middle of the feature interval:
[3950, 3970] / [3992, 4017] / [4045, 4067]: -0.11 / 13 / 17.4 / 15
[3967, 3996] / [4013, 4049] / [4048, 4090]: -0.10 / 13.9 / 16.6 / 15.4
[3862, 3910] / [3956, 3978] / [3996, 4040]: 0.30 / 13.9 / 16.6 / 15.6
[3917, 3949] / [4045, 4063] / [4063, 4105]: -0.18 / 13.7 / 15.1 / 14.8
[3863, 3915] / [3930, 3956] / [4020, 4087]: 0.09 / 14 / 16.7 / 14.9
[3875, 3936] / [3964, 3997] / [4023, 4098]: 0.10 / 13.5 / 16.3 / 14.8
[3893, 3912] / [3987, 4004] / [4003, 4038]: -0.02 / 13.9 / 16.7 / 16.1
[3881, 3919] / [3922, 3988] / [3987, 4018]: 0.14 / 13.7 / 16.6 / 15.3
